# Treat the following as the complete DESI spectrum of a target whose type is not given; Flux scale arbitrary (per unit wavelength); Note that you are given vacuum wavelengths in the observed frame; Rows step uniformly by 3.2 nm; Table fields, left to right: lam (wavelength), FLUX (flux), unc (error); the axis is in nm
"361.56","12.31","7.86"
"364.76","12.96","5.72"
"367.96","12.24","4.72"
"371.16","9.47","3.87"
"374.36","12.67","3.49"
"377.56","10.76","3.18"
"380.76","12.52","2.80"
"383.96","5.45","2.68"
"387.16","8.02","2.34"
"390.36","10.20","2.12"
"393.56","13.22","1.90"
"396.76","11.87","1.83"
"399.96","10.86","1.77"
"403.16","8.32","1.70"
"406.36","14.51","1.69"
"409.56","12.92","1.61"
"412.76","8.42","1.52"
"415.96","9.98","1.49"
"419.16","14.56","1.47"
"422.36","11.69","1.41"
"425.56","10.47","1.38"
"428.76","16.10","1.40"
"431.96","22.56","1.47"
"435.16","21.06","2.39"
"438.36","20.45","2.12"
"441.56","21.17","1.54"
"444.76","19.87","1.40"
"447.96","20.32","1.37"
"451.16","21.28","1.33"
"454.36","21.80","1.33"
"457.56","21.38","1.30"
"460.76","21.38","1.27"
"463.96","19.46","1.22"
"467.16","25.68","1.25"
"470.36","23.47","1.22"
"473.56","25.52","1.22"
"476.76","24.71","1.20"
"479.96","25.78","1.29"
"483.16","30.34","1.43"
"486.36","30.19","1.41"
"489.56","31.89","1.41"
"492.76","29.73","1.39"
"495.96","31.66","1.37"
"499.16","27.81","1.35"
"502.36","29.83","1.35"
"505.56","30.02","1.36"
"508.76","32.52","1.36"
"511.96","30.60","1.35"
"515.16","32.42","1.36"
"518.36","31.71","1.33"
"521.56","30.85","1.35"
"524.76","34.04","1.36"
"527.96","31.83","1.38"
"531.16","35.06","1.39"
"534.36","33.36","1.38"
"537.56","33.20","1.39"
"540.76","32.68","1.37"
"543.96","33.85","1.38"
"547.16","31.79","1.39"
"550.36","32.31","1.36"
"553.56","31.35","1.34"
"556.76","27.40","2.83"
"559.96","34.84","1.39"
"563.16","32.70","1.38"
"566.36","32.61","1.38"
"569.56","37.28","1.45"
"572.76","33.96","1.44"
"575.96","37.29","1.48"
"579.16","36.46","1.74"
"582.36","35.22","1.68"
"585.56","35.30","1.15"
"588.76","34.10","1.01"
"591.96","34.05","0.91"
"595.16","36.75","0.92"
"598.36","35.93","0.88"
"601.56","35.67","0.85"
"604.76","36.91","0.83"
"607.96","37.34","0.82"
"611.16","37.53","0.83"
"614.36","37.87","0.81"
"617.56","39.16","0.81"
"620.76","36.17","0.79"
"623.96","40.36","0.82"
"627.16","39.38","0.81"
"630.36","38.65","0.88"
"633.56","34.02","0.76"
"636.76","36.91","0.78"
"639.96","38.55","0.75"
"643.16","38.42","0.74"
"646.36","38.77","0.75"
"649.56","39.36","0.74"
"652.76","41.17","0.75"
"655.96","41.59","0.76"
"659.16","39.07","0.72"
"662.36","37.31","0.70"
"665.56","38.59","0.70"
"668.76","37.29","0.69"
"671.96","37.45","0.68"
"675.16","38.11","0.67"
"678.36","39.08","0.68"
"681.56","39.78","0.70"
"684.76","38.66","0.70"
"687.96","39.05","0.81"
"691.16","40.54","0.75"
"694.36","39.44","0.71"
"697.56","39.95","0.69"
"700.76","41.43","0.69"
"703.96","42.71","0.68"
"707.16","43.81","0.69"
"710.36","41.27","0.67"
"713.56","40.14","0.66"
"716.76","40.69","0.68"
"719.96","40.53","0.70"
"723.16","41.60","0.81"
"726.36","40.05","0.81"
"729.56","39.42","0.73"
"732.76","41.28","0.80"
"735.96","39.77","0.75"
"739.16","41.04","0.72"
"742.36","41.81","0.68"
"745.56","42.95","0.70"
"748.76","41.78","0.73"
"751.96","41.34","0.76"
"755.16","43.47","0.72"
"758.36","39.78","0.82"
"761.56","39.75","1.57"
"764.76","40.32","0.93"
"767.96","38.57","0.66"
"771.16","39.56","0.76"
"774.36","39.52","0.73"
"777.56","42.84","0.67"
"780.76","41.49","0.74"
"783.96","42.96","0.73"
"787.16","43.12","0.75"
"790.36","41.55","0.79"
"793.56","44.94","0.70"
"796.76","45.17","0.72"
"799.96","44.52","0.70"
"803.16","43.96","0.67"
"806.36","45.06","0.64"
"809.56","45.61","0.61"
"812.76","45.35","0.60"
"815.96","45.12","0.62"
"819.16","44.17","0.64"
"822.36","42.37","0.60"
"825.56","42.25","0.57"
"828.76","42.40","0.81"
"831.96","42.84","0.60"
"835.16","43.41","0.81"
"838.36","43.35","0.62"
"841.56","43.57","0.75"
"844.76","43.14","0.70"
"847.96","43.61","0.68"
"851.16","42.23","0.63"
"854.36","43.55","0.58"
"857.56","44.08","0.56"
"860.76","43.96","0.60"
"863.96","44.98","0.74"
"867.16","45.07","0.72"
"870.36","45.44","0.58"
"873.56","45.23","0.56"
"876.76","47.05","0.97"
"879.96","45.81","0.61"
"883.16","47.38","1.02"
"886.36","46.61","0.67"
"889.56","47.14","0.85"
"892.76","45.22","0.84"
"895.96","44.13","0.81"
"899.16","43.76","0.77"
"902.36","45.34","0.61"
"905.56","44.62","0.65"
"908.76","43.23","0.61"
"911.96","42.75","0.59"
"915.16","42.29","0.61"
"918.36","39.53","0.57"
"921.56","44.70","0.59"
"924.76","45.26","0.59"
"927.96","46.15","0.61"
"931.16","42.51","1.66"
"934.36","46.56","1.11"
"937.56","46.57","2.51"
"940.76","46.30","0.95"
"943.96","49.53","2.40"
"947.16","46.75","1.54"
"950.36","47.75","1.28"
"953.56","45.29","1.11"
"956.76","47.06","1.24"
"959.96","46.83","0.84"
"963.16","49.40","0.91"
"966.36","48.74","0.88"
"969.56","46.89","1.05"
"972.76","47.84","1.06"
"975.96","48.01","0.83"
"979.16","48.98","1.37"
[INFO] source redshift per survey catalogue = 0.074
